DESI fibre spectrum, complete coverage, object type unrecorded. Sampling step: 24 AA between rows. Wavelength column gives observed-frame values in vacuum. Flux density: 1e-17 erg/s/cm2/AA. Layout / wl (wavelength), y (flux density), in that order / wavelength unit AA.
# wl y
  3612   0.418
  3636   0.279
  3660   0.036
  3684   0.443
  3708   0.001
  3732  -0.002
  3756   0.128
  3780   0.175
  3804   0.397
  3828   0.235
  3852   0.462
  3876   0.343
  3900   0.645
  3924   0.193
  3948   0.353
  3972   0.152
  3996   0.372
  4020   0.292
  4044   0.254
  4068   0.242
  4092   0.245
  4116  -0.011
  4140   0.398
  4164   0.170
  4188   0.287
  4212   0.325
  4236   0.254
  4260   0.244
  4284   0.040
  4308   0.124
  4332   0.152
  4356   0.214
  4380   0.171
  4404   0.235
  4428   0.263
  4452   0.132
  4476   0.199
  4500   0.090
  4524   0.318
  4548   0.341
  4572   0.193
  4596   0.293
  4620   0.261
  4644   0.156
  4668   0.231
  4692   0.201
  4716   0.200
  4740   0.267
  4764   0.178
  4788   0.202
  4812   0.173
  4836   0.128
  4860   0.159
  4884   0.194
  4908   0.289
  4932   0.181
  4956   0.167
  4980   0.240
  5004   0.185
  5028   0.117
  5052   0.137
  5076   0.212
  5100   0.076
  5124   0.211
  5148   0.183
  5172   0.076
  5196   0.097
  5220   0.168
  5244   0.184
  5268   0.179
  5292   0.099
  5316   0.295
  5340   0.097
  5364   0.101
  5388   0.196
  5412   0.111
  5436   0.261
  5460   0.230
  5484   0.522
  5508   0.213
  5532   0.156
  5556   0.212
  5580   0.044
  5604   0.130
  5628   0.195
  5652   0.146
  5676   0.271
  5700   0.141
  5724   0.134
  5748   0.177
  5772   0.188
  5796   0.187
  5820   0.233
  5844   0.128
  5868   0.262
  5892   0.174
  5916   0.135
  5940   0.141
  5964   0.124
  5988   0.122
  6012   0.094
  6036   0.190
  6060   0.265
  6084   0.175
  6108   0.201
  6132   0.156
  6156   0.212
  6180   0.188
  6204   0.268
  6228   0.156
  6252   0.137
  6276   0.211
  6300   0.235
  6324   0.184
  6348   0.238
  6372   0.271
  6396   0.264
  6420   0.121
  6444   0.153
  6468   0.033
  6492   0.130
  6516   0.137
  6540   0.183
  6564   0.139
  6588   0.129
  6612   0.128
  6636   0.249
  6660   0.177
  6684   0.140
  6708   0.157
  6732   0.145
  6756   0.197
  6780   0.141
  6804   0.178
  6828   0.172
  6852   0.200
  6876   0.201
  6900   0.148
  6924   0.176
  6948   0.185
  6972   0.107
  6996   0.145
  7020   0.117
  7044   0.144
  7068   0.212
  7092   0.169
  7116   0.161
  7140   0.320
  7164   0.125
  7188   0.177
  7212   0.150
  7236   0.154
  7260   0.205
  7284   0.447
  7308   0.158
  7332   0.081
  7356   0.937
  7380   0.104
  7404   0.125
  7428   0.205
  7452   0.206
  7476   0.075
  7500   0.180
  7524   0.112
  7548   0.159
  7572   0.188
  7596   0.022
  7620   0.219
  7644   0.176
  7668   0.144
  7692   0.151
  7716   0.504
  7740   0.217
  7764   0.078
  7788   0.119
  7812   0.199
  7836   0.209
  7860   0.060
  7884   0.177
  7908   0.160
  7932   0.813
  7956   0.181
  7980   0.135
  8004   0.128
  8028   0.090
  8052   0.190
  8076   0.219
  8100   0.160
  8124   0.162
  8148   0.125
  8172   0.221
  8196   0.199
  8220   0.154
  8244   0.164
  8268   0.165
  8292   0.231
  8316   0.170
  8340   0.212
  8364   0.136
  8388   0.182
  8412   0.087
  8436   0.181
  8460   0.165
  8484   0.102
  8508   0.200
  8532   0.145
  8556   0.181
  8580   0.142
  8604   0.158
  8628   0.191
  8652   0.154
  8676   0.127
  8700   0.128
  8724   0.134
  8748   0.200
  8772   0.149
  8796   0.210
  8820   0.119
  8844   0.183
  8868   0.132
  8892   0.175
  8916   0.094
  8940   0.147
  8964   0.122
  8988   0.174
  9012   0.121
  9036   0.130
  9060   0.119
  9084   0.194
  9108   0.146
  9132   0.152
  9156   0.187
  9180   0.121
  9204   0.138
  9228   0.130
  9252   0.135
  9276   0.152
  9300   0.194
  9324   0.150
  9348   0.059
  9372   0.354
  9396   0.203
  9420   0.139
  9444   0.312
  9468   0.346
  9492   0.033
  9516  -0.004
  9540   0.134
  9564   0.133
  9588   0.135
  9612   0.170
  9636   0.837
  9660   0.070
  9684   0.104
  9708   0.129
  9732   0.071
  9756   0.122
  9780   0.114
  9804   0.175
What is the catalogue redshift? 0.469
